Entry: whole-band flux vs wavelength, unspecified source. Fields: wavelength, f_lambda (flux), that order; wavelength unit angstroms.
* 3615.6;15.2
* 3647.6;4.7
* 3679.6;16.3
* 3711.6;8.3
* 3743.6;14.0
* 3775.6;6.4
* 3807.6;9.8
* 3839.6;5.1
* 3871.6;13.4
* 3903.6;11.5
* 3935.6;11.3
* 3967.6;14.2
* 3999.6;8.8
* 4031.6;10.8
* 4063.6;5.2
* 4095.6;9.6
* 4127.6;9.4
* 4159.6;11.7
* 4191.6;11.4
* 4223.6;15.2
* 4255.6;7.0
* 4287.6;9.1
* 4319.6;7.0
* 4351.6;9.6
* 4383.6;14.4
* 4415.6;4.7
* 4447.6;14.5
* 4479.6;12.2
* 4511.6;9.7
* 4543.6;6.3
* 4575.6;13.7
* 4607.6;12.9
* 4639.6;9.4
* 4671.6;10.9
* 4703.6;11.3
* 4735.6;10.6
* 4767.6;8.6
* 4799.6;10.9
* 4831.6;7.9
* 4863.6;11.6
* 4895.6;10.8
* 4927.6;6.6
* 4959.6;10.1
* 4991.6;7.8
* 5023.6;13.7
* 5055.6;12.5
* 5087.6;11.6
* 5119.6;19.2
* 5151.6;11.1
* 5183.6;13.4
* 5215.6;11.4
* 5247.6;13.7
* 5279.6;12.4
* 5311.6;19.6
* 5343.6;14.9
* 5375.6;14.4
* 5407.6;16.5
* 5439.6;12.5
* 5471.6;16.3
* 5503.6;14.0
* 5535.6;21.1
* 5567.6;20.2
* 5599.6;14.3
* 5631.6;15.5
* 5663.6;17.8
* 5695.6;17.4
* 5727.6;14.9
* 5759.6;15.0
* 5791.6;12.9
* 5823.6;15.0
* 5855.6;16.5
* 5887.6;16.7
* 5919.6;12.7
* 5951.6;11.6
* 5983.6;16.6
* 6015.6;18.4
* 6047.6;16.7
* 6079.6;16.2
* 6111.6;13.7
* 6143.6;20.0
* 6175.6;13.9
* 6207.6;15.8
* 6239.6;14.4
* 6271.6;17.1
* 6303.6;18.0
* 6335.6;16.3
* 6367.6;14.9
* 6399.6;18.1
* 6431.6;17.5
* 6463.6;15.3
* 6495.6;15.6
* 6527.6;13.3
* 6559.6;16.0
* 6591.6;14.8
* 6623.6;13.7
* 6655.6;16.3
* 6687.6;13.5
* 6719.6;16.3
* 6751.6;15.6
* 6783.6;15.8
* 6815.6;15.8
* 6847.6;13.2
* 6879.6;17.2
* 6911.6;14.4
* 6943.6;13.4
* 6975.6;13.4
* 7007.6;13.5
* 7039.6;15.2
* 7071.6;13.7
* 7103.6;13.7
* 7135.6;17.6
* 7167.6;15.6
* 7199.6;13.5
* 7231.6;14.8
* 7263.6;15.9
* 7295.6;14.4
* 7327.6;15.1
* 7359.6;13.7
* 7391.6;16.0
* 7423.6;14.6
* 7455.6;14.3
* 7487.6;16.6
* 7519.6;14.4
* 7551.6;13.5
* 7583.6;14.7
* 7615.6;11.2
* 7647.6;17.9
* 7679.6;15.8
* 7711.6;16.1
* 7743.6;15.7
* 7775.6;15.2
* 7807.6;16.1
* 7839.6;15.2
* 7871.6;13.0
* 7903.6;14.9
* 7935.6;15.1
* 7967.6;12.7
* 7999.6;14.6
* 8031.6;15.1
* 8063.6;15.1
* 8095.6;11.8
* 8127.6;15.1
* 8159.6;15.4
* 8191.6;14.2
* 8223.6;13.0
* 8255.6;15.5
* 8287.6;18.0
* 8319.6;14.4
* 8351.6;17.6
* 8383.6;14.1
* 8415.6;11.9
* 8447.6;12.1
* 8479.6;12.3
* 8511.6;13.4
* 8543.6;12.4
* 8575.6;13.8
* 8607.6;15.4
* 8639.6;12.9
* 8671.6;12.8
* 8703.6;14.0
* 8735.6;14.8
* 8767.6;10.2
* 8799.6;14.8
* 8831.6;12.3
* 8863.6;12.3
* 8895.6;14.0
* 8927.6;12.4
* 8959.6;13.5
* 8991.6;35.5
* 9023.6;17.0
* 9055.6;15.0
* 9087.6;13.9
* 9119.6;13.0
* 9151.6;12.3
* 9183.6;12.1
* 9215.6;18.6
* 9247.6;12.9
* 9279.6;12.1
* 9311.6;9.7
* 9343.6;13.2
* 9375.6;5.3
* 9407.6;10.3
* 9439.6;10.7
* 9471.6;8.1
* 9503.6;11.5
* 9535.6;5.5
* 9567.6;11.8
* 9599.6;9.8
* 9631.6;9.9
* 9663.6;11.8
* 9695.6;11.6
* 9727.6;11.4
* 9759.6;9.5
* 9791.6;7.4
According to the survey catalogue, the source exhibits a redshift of 0.371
